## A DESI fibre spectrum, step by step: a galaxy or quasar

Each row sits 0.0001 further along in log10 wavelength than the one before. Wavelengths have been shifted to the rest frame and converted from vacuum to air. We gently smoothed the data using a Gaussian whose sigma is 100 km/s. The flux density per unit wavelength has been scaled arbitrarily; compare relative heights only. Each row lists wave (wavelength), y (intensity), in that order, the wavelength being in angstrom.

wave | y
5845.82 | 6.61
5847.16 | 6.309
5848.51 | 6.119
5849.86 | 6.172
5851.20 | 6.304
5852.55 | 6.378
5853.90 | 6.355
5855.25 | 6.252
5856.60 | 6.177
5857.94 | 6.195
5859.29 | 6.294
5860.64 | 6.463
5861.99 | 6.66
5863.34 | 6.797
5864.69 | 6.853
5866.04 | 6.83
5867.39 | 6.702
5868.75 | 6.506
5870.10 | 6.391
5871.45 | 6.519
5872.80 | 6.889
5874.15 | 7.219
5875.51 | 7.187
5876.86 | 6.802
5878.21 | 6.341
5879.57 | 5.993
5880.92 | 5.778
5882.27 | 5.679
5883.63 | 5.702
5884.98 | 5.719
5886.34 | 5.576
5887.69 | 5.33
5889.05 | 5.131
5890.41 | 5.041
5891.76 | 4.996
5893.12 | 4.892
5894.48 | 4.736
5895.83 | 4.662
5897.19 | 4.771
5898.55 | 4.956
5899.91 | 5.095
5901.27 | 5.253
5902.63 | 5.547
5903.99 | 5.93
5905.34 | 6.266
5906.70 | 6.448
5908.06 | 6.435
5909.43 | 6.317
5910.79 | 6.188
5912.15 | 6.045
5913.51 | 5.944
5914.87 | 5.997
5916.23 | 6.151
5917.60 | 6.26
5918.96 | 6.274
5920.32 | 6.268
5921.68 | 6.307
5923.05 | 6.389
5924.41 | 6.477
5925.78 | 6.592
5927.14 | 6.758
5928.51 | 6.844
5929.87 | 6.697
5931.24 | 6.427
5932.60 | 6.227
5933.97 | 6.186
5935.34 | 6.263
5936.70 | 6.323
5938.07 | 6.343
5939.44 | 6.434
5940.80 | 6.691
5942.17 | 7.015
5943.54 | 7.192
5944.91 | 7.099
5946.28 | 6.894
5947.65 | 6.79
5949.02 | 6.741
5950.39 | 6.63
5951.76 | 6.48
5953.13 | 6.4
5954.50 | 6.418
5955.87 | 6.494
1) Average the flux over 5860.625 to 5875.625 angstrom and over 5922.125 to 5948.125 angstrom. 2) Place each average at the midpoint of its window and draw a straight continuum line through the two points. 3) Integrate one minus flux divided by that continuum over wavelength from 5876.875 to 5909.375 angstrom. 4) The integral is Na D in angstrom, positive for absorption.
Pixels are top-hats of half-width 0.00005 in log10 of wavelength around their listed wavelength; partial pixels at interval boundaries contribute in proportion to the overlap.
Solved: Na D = 5.6 angstrom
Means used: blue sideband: 6.74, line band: 5.53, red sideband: 6.61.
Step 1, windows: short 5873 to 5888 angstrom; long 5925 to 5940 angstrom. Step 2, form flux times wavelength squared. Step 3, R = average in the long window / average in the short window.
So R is 1.1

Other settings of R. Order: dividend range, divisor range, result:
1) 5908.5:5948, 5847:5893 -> 1.06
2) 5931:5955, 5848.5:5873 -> 1.05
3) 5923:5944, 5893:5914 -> 1.18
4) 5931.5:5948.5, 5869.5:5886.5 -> 1.07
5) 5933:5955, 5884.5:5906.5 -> 1.28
